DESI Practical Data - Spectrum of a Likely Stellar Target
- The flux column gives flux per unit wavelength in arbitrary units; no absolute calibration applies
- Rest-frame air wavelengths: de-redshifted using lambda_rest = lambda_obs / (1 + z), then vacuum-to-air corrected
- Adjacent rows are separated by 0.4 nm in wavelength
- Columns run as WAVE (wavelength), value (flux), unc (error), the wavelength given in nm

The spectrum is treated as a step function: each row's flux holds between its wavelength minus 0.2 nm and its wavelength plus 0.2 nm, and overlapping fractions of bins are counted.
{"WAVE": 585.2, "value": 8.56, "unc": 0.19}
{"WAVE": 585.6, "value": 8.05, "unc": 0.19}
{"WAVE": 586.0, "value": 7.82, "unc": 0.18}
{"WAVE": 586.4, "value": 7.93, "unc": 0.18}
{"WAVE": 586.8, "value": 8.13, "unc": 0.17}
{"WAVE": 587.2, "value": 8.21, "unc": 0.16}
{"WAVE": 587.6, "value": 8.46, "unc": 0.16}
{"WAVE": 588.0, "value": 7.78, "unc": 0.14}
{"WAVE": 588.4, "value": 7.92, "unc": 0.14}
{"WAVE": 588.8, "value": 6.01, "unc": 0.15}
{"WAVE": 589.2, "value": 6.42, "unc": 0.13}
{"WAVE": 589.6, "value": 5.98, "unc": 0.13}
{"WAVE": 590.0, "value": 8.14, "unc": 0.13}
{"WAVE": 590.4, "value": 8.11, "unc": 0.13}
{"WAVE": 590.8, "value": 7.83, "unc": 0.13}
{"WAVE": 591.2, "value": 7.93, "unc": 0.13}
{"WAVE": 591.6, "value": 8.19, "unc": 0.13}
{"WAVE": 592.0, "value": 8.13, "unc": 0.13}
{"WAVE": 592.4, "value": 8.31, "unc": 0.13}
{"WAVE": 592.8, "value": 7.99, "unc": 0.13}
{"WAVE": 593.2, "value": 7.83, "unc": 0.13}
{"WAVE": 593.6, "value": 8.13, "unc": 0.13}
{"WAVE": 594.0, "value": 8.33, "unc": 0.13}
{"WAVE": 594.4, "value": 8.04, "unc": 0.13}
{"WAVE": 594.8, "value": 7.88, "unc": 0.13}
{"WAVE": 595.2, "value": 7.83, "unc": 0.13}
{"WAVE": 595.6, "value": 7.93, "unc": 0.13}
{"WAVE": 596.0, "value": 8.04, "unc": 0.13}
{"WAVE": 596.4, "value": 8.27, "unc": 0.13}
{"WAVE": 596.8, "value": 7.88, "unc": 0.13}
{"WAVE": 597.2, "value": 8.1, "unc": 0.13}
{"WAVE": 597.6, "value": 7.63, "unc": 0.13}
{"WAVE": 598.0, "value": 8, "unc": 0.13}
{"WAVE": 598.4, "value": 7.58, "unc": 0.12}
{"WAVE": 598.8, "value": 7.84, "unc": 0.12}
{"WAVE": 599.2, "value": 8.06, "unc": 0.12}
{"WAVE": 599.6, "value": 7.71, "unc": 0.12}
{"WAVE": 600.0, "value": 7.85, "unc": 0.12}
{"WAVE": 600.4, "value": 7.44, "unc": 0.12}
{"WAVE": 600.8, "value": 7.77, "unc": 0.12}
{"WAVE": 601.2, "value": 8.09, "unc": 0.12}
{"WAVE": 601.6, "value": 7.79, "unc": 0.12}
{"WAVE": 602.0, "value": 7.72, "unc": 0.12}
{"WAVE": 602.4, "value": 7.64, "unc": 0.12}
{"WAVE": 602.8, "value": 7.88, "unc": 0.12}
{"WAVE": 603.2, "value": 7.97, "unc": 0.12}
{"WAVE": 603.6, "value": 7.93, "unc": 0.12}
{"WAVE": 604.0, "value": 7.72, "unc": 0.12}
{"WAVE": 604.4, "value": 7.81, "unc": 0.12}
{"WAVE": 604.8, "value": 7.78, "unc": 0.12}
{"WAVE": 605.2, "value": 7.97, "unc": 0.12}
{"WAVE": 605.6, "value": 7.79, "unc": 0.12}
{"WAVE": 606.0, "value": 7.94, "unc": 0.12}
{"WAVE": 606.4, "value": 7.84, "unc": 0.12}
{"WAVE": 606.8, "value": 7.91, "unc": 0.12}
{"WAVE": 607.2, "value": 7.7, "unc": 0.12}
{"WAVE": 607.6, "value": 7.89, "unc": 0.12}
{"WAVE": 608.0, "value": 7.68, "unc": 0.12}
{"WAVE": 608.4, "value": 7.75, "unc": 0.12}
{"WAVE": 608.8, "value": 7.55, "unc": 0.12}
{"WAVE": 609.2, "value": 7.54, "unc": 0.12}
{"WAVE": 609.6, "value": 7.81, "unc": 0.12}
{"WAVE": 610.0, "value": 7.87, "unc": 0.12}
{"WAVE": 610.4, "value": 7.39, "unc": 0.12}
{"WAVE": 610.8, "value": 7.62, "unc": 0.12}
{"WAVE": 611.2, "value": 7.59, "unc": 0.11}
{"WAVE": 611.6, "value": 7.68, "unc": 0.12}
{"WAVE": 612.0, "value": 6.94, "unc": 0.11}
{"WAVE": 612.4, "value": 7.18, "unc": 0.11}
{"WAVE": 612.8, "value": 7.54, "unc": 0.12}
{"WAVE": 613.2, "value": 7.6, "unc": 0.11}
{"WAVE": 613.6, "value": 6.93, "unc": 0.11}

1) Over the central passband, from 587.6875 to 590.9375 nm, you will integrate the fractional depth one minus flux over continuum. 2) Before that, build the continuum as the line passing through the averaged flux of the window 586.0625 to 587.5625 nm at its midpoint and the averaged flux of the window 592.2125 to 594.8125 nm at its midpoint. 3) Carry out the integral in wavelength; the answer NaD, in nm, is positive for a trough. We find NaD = 0.319 nm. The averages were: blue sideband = 8.11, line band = 7.3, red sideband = 8.09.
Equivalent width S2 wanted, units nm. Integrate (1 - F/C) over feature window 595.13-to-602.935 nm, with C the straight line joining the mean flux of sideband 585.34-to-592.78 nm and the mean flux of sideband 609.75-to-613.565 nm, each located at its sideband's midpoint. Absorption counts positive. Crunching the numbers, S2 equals -0.23 nm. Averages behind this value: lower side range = 7.75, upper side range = 7.47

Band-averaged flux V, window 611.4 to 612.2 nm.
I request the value 7.31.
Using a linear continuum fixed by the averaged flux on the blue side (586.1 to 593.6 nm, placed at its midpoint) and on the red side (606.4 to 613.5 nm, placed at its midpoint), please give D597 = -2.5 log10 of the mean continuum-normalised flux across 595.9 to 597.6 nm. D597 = -0.04 mag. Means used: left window 7.75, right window 7.6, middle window 8.02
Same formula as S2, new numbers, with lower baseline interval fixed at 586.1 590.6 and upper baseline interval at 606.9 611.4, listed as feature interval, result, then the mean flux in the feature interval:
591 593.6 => -0.17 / 8.07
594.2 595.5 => -0.05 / 7.92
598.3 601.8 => -0.08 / 7.8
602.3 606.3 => -0.10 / 7.85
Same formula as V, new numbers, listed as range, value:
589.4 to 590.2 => 7.06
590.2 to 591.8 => 8.01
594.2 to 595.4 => 7.92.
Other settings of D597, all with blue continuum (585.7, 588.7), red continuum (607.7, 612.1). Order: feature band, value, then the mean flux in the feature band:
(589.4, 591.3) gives 0.05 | 7.58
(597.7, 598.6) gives 0.00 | 7.77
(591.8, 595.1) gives -0.03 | 8.07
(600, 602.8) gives 0.00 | 7.76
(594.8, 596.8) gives -0.02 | 7.99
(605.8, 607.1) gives -0.03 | 7.88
